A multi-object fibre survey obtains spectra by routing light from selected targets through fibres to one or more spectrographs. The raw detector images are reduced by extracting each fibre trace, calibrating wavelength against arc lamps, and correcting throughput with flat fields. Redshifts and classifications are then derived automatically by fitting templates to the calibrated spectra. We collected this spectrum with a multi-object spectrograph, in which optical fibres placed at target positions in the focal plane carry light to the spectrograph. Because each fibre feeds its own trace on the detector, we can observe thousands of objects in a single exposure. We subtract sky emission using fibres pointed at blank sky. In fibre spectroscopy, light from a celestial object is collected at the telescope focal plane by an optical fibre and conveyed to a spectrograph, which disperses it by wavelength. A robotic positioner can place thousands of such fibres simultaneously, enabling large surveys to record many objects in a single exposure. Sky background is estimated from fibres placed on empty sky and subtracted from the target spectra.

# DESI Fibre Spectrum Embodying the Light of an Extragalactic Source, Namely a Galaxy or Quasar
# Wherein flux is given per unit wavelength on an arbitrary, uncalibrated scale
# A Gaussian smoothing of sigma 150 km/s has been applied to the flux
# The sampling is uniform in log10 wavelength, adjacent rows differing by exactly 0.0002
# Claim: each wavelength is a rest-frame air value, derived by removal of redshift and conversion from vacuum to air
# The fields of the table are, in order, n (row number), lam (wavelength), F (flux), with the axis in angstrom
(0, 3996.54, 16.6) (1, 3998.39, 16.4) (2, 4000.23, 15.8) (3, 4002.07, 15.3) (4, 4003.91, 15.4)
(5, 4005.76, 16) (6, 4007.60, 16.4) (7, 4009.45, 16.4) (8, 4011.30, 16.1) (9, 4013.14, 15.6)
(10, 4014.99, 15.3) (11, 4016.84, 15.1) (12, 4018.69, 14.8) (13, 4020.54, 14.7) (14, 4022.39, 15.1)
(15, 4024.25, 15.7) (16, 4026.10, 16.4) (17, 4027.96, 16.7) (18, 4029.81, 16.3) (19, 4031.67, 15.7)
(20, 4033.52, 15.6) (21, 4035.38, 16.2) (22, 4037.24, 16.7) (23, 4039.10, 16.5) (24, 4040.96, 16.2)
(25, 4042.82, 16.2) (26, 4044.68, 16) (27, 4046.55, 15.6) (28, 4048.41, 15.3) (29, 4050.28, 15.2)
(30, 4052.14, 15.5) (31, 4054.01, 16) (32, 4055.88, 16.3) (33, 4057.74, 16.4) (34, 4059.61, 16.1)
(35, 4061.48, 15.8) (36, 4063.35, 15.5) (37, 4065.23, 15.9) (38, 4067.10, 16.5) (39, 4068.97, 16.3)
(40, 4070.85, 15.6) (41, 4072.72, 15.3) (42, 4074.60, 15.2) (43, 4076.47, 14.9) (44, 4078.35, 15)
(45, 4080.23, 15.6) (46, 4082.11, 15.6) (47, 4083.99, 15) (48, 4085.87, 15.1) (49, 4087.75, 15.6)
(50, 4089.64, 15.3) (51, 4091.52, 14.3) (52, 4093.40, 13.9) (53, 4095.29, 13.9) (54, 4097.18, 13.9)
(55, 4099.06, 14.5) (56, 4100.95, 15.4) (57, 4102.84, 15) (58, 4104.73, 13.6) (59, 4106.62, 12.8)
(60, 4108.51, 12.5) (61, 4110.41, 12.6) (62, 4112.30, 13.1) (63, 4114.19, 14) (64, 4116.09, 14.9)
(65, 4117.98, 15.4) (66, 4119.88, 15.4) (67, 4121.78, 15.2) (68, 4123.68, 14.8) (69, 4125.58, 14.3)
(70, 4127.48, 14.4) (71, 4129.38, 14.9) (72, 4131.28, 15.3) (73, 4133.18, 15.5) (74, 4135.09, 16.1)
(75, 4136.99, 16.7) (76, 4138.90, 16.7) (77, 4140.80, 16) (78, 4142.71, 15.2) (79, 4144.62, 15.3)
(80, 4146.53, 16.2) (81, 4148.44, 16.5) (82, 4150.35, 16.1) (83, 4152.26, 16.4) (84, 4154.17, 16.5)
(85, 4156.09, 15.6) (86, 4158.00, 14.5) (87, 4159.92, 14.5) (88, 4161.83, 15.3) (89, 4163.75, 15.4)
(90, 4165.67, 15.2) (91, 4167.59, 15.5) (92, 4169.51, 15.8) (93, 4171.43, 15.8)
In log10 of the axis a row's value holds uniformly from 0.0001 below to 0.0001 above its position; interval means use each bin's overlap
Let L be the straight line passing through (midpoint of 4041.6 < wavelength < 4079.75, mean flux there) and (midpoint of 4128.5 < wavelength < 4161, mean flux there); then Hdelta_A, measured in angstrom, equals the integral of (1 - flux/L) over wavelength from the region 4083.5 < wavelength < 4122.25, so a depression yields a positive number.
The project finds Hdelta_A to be 3.5 angstrom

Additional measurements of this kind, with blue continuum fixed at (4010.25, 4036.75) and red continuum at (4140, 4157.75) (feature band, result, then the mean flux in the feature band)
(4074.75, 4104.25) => 1.8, 14.9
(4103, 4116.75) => 2.1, 13.4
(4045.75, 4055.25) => 0.1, 15.5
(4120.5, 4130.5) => 0.7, 14.8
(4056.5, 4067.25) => -0.2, 16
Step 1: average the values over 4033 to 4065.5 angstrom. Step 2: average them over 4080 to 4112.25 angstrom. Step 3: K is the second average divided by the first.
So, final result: 0.9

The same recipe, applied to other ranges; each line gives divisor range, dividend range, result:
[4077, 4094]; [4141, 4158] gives 1.05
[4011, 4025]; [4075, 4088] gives 1.00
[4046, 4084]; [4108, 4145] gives 0.95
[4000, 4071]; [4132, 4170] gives 0.99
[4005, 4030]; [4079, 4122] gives 0.92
